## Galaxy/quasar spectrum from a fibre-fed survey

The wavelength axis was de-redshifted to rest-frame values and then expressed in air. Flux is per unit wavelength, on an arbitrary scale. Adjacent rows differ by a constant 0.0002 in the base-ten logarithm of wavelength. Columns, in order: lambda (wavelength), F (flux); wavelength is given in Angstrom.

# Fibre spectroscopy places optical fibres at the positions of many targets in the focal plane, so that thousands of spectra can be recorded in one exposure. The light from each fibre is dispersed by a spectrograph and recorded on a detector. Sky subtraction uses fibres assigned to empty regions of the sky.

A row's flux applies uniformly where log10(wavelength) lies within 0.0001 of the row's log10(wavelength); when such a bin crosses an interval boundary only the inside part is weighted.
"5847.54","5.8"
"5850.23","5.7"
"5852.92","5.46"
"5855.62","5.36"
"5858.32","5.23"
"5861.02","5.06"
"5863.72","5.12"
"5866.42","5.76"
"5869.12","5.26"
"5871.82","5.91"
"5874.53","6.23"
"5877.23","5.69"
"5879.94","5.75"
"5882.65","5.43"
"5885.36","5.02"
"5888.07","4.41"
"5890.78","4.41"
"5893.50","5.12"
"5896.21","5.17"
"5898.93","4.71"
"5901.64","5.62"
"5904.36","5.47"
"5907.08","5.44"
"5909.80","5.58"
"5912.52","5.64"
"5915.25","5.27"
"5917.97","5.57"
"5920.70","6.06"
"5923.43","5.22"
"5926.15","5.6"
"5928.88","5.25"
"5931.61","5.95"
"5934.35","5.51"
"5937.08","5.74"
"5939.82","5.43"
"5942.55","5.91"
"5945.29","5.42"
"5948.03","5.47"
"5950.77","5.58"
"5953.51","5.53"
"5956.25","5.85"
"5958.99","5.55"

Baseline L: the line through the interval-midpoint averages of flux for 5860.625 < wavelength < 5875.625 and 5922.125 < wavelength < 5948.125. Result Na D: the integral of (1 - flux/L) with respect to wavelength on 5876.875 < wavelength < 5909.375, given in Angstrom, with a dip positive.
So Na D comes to 2.3 Angstrom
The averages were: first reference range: 5.58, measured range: 5.18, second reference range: 5.56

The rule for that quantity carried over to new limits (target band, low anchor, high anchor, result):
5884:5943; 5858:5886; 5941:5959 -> 2.26 Angstrom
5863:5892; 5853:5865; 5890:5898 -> -1.76 Angstrom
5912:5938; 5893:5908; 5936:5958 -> -0.62 Angstrom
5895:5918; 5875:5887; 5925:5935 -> 0.69 Angstrom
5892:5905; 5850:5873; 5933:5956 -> 0.70 Angstrom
